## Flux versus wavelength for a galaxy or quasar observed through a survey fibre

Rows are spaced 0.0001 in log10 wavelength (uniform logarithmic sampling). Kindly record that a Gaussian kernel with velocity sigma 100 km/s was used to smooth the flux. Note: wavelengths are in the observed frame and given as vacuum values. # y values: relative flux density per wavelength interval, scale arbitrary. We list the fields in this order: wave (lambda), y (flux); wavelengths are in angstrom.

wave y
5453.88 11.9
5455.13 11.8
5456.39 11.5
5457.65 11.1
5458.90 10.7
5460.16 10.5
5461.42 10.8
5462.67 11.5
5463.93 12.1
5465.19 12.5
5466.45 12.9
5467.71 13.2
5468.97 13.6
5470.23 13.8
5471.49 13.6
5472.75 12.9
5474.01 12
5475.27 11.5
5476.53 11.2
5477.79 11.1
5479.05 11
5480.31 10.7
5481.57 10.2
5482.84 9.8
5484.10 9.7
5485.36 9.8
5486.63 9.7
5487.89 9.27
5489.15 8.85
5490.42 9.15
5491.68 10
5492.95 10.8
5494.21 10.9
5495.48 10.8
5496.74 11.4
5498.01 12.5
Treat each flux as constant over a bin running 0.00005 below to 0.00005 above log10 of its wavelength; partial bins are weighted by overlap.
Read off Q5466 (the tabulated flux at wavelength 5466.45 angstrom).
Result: 12.9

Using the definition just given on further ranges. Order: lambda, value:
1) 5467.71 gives 13.2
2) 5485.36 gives 9.8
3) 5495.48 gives 10.8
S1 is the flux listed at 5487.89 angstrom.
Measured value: 9.27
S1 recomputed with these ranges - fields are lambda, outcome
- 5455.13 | 11.8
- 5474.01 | 12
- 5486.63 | 9.7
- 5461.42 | 10.8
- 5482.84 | 9.8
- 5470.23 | 13.8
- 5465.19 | 12.5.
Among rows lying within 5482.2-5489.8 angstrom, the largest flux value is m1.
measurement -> 9.8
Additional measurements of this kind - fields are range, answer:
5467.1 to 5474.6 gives 13.8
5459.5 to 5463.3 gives 11.5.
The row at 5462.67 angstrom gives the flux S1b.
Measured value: 11.5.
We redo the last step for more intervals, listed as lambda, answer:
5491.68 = 10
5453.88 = 11.9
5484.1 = 9.7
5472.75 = 12.9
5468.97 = 13.6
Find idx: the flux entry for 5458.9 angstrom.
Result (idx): 10.7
